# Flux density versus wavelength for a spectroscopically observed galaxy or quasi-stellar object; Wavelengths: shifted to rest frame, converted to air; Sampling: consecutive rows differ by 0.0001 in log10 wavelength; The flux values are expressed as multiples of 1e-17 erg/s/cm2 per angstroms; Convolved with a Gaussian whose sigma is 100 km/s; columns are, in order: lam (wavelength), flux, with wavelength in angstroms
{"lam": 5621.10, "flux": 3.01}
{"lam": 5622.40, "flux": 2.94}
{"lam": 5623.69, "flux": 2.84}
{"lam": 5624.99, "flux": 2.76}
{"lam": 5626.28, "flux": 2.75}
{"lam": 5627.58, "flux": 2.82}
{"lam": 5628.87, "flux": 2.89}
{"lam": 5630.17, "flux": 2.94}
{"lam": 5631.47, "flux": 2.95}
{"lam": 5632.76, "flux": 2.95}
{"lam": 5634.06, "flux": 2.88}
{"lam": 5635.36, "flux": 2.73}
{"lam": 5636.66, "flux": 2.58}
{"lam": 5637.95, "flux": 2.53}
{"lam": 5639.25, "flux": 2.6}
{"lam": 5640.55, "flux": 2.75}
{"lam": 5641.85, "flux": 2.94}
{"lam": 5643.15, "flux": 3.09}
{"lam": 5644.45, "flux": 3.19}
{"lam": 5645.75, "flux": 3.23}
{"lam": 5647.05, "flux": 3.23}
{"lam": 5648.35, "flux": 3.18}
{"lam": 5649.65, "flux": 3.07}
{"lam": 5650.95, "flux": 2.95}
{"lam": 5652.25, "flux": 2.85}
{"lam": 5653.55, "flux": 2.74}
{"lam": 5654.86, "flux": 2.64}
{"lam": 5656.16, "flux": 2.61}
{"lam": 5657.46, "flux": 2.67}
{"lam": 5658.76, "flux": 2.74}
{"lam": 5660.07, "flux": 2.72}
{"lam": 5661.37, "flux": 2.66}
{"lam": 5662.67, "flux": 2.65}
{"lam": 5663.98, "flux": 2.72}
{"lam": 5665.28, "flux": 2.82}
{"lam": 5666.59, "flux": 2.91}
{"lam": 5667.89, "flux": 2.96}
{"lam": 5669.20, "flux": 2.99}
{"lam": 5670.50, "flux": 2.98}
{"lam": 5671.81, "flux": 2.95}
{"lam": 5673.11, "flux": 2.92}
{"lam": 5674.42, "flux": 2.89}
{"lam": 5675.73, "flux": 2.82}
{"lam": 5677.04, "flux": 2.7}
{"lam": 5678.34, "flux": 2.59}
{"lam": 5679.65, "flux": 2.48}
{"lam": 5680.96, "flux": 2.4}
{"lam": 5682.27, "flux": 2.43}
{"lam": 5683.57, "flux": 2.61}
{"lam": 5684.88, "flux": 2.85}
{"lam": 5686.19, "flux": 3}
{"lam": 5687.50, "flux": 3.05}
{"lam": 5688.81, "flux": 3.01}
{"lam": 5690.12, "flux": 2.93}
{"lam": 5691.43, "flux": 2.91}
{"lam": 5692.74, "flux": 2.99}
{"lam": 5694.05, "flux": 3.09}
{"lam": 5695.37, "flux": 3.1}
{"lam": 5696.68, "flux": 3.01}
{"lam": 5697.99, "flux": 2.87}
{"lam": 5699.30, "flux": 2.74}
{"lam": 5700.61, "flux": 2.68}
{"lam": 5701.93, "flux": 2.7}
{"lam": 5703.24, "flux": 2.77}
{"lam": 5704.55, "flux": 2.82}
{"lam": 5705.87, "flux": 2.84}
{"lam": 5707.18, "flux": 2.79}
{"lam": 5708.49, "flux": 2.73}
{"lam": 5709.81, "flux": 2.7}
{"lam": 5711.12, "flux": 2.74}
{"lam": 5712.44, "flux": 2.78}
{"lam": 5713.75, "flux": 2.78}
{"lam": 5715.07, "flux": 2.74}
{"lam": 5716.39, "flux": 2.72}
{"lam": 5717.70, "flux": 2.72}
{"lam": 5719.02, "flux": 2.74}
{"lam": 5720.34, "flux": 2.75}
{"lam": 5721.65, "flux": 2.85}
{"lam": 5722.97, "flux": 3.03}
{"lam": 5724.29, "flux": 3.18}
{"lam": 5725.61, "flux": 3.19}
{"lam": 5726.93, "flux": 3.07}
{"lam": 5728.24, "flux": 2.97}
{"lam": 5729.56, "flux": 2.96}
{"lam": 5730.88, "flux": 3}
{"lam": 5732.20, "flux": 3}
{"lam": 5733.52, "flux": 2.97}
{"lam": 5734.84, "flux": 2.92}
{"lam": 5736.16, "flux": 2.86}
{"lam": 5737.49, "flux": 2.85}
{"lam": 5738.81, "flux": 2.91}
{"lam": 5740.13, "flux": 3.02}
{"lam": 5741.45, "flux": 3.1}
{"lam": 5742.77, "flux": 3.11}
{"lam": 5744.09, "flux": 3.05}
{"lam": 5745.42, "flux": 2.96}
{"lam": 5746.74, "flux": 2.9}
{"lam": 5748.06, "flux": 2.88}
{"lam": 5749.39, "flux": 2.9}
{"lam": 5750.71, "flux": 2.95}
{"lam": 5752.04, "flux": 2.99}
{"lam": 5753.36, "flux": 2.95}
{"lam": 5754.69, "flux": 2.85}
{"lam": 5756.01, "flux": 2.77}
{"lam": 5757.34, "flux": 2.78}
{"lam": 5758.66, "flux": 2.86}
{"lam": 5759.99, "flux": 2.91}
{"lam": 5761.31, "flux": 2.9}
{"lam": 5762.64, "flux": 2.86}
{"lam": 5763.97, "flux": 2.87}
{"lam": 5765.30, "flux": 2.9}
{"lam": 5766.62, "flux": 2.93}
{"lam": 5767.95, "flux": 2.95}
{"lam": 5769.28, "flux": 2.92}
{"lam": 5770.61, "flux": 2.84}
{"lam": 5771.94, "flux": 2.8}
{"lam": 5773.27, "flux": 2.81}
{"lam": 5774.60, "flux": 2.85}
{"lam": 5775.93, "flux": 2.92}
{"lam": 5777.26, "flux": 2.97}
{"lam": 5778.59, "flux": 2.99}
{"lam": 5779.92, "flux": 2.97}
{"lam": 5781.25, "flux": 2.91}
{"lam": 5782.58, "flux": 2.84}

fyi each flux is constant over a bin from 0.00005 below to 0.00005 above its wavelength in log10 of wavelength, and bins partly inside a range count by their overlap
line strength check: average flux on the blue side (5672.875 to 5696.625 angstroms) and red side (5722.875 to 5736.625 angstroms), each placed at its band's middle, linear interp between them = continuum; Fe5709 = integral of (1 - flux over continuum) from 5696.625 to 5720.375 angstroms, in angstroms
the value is 1.30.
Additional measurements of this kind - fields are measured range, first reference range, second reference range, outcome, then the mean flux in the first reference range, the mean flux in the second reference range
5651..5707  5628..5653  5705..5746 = 2.1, 2.92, 2.9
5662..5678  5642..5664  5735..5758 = 0.2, 2.88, 2.93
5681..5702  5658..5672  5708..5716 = -0.7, 2.82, 2.74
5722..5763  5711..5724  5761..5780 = -1.6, 2.8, 2.9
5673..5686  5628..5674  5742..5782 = 0.9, 2.86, 2.91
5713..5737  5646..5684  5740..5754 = 0.2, 2.79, 2.98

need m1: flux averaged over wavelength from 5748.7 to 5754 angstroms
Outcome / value 2.95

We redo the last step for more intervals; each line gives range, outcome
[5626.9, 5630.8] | 2.88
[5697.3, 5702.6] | 2.75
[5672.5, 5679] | 2.78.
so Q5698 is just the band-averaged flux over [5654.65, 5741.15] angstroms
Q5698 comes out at 2.84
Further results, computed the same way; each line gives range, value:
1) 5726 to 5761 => 2.94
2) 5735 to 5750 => 2.96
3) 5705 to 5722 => 2.76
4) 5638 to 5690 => 2.83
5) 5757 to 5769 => 2.89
